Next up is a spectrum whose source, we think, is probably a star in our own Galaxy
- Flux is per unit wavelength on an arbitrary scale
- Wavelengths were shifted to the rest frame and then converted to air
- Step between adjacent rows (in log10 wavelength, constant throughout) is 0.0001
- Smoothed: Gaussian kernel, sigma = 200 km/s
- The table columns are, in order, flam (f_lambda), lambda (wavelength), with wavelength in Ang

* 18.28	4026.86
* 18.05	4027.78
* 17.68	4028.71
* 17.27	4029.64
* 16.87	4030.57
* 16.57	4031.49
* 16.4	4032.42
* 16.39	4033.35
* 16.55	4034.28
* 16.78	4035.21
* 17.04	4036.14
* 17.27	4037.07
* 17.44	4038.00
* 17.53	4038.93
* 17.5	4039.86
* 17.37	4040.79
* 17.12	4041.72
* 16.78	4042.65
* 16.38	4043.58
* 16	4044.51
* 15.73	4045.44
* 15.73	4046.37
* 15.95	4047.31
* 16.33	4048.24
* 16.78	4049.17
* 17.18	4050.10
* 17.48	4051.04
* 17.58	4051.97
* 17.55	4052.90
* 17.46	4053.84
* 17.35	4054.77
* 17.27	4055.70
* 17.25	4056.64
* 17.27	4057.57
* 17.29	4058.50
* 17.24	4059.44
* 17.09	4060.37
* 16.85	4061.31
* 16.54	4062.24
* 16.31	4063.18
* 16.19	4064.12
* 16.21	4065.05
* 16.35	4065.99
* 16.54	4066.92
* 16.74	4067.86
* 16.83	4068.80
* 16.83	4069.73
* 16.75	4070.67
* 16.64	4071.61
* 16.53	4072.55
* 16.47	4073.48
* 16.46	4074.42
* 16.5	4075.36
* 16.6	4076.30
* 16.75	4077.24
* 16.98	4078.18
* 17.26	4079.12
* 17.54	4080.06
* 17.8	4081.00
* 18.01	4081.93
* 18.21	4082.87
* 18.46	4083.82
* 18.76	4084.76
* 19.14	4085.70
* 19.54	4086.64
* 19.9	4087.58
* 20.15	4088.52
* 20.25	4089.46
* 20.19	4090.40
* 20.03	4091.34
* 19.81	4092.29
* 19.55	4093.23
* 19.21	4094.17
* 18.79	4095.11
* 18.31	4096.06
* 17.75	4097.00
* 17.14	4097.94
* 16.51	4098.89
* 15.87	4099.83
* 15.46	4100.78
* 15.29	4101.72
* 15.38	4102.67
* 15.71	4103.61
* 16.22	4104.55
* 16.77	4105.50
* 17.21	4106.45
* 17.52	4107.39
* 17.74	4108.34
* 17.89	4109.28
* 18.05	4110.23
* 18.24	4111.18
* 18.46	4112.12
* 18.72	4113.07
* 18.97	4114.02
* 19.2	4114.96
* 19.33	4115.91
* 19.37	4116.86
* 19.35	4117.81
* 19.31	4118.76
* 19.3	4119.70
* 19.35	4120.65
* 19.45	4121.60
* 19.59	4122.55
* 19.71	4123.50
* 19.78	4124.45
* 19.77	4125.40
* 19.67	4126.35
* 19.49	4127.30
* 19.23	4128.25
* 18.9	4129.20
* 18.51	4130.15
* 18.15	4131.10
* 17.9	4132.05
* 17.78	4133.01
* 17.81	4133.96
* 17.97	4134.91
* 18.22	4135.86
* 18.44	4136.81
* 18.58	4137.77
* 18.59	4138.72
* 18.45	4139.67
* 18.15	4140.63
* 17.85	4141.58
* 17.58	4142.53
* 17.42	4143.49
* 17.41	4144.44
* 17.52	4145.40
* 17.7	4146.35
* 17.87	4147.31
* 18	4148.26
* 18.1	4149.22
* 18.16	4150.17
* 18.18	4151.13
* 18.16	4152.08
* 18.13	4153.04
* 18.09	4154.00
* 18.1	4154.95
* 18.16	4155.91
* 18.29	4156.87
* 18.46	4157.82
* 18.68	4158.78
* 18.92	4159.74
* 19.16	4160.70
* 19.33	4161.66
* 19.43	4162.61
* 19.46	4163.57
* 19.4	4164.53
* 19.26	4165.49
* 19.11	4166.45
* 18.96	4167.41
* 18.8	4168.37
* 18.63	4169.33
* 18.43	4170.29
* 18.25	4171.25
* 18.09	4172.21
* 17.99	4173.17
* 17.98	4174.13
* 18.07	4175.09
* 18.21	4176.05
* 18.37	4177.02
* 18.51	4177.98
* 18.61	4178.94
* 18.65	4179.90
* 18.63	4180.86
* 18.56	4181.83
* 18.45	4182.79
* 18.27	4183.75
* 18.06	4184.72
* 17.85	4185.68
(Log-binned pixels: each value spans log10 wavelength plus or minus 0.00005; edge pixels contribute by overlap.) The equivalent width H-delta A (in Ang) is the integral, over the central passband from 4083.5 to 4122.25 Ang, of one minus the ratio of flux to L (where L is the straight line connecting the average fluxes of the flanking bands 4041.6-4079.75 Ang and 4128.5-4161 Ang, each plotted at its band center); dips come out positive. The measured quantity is -1.95 Ang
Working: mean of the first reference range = 16.8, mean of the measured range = 18.3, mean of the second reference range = 18.2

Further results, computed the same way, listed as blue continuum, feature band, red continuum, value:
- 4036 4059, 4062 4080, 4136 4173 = 0.7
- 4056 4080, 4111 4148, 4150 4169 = -1.2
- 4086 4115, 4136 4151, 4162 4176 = 0.4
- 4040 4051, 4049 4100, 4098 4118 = -1.9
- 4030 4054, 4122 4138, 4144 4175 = -0.7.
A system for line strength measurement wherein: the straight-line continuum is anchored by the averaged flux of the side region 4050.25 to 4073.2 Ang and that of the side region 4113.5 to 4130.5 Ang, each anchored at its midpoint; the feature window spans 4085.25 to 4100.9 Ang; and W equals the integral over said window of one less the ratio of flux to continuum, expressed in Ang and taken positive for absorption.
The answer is -0.50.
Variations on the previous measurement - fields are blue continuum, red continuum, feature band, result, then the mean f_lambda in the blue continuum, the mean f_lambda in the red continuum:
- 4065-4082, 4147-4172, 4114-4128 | -1.3 Ang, 16.8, 18.6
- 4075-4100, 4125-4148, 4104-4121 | 0.0 Ang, 18.4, 18.3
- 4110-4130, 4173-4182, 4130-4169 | 0.9 Ang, 19.2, 18.4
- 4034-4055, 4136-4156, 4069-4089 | -0.4 Ang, 16.9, 18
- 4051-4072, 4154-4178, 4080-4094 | -1.5 Ang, 16.9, 18.6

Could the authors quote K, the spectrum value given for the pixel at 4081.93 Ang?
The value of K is 18.01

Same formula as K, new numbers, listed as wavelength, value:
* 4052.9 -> 17.55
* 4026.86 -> 18.28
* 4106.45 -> 17.21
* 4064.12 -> 16.19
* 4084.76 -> 18.76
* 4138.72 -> 18.59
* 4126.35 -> 19.67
